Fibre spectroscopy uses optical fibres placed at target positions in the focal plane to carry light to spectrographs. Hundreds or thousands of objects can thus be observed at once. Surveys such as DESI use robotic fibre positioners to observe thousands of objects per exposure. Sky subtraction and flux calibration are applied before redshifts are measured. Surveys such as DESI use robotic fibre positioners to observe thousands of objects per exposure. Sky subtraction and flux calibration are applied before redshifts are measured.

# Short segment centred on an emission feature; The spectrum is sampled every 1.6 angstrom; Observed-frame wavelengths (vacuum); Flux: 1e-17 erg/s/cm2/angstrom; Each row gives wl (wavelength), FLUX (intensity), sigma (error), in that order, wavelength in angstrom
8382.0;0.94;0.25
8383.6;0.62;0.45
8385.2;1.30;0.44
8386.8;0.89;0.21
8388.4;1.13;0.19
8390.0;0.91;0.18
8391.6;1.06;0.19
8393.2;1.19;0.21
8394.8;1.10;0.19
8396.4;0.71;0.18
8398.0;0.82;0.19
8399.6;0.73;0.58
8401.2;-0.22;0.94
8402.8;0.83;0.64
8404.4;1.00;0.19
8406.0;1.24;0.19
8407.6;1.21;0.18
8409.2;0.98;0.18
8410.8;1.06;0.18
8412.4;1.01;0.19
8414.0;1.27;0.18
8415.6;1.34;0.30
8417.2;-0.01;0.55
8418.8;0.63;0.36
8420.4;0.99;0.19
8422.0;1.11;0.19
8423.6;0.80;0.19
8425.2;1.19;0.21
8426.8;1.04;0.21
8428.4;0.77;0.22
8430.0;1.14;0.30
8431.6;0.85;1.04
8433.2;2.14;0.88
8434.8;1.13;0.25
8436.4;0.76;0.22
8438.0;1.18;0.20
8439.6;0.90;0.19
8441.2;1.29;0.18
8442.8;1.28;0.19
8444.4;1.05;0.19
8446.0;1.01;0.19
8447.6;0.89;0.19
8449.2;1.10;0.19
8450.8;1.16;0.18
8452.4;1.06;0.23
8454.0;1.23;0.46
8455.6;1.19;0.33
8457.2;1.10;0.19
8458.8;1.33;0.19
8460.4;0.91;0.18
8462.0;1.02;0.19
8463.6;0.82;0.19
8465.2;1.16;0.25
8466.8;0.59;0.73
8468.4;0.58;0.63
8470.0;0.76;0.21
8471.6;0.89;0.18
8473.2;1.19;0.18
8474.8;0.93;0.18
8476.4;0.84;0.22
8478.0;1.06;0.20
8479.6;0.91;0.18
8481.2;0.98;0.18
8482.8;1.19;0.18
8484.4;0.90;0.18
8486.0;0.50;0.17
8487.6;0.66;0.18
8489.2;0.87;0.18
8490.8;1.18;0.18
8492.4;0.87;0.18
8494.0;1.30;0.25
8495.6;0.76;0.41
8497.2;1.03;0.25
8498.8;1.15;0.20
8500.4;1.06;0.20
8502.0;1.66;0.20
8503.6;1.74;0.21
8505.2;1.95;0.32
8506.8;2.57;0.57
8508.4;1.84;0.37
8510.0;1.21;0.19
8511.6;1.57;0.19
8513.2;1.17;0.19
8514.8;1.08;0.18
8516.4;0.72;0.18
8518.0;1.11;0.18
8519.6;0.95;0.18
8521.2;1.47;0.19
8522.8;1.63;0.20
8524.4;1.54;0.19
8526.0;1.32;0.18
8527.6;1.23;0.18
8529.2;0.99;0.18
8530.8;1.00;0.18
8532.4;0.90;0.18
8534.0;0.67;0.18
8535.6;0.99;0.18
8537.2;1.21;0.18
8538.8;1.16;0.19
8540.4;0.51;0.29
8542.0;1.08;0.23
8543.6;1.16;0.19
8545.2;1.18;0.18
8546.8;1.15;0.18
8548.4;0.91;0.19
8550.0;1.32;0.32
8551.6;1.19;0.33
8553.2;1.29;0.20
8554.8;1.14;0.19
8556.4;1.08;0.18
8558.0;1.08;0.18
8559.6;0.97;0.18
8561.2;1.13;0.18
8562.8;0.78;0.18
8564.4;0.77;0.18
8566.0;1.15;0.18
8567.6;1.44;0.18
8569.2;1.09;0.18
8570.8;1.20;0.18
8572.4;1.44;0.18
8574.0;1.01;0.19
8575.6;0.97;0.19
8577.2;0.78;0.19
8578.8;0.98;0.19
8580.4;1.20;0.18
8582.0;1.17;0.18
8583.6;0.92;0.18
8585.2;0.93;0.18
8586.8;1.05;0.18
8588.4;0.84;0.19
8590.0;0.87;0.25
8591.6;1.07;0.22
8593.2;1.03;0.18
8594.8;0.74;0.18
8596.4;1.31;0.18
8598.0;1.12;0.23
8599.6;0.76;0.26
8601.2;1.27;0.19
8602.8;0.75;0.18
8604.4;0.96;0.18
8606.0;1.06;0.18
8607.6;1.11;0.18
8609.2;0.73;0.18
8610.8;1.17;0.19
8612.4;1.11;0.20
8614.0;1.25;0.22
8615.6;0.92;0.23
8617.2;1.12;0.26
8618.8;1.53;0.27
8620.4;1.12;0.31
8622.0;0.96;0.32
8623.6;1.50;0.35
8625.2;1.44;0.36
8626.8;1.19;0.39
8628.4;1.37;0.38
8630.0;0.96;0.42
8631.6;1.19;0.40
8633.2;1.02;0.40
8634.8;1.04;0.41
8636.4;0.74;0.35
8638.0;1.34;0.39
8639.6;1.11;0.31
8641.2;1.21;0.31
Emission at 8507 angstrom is [S II]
